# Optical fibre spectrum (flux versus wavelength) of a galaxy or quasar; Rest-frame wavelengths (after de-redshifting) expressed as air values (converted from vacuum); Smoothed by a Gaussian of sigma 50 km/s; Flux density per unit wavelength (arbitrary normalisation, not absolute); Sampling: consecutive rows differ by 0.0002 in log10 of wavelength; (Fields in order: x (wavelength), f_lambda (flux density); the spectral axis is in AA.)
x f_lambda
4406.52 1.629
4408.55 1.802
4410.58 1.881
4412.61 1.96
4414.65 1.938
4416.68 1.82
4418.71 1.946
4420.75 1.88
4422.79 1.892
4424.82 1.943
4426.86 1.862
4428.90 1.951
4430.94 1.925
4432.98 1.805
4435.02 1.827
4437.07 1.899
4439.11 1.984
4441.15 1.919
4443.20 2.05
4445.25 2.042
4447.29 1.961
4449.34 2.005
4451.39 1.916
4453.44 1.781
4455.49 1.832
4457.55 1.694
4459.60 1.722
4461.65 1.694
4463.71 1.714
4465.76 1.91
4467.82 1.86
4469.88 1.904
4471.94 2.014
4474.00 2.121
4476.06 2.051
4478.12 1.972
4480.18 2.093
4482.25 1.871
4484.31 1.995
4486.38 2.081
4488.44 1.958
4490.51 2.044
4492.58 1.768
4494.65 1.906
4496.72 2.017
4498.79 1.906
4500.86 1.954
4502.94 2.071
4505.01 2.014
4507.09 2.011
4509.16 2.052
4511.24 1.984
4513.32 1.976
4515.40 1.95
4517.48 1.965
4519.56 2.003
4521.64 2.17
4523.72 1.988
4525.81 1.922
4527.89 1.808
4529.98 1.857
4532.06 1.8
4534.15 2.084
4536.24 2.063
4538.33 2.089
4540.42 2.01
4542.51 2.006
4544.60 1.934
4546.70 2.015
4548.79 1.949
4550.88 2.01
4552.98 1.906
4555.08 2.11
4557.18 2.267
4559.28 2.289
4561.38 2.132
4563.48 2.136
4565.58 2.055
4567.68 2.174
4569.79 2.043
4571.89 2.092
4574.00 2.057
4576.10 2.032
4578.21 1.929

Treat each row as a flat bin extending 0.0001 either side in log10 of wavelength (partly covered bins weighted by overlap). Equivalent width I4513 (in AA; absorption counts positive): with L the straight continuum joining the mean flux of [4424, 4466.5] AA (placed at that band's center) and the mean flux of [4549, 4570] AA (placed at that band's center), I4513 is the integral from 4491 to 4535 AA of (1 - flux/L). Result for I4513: 1.1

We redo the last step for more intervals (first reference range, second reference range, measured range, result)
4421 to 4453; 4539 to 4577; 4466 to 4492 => -0.18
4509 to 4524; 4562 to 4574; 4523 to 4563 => 0.79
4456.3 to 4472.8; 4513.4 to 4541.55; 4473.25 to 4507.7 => -2.00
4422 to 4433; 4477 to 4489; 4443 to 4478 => 1.14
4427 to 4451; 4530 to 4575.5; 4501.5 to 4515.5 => -0.01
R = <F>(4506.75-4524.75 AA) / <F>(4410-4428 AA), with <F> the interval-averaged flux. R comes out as 1.1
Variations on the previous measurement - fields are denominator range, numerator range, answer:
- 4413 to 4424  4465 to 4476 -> 1.04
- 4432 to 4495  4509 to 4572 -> 1.06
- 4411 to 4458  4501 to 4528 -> 1.05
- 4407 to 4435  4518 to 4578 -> 1.08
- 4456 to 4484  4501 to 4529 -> 1.05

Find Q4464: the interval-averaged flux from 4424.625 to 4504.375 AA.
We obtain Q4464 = 1.92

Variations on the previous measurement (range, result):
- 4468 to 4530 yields 1.98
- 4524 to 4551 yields 1.96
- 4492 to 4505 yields 1.95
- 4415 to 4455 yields 1.92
